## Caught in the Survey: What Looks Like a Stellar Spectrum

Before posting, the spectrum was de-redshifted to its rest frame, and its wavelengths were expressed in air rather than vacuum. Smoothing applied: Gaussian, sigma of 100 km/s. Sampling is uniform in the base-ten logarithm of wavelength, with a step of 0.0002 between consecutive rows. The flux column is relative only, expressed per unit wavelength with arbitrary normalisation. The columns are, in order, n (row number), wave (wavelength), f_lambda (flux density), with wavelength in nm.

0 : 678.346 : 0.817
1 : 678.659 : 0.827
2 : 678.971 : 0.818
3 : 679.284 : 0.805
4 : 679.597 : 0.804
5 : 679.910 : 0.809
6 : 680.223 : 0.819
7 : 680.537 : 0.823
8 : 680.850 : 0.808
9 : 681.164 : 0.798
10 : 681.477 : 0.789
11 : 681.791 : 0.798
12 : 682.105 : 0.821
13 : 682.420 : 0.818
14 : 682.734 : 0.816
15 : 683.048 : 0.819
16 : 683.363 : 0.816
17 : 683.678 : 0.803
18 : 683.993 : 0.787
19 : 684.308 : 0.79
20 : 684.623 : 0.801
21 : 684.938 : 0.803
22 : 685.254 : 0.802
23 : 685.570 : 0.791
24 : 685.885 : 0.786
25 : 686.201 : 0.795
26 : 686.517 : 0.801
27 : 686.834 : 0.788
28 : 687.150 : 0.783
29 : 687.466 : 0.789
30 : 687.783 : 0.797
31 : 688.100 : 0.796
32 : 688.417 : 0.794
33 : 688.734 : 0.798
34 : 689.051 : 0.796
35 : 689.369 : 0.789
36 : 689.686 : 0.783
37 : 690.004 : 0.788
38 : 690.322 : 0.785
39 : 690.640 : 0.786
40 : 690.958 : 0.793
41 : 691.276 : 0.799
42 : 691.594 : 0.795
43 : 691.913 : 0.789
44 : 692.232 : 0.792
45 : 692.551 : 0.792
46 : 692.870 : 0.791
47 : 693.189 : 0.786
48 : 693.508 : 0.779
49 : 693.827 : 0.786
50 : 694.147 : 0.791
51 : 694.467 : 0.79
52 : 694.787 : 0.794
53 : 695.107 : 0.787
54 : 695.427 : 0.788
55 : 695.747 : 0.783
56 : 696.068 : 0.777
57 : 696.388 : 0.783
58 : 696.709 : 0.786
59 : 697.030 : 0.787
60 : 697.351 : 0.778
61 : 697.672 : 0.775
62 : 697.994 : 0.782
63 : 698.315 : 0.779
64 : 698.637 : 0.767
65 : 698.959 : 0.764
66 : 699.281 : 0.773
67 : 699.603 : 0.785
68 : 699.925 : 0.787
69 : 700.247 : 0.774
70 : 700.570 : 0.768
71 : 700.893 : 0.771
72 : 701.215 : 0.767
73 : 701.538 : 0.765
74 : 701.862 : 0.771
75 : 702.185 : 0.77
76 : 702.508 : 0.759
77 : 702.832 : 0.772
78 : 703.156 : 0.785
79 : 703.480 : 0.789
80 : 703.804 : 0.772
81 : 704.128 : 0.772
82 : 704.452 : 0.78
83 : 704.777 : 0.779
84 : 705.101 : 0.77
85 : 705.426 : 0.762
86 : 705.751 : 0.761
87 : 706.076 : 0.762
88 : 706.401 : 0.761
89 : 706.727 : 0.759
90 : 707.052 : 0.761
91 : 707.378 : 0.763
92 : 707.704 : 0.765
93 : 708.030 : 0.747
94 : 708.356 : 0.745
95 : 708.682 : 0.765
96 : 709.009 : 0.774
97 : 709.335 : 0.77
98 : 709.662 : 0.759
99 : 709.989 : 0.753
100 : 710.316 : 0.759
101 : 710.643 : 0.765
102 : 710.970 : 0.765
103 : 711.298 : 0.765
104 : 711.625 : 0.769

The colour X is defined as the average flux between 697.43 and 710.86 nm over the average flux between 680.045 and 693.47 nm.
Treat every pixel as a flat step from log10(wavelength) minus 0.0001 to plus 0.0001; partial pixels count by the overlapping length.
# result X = 1.0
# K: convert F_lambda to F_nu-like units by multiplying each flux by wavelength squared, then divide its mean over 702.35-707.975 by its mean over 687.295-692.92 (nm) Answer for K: 1.01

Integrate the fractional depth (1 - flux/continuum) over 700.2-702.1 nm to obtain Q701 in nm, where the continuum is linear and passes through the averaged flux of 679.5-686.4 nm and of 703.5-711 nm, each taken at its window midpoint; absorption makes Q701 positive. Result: 0.01 nm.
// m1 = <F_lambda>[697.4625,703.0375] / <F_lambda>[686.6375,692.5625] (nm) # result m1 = 0.98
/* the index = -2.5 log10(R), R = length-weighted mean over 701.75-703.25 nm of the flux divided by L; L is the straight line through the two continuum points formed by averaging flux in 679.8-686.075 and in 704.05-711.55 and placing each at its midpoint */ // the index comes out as 0.00 mag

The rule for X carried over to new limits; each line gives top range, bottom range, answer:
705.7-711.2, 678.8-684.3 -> 0.94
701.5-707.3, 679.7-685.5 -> 0.95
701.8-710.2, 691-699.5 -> 0.98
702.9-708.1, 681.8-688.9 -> 0.96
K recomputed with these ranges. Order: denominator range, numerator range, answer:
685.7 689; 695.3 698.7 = 1.01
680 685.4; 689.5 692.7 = 1.00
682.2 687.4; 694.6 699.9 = 1.01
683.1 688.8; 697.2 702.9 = 1.01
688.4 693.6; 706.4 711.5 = 1.01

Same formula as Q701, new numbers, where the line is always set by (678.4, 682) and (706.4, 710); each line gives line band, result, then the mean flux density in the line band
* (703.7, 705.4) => -0.02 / 0.774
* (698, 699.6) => 0.01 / 0.773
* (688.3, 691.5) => 0.00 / 0.791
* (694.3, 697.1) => -0.01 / 0.786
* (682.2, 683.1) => -0.01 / 0.818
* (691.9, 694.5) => -0.01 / 0.788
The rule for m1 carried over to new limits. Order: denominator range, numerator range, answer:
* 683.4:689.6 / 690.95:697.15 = 0.99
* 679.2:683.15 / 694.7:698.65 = 0.97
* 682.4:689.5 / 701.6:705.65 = 0.97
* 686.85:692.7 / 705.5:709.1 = 0.96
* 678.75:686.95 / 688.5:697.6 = 0.98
